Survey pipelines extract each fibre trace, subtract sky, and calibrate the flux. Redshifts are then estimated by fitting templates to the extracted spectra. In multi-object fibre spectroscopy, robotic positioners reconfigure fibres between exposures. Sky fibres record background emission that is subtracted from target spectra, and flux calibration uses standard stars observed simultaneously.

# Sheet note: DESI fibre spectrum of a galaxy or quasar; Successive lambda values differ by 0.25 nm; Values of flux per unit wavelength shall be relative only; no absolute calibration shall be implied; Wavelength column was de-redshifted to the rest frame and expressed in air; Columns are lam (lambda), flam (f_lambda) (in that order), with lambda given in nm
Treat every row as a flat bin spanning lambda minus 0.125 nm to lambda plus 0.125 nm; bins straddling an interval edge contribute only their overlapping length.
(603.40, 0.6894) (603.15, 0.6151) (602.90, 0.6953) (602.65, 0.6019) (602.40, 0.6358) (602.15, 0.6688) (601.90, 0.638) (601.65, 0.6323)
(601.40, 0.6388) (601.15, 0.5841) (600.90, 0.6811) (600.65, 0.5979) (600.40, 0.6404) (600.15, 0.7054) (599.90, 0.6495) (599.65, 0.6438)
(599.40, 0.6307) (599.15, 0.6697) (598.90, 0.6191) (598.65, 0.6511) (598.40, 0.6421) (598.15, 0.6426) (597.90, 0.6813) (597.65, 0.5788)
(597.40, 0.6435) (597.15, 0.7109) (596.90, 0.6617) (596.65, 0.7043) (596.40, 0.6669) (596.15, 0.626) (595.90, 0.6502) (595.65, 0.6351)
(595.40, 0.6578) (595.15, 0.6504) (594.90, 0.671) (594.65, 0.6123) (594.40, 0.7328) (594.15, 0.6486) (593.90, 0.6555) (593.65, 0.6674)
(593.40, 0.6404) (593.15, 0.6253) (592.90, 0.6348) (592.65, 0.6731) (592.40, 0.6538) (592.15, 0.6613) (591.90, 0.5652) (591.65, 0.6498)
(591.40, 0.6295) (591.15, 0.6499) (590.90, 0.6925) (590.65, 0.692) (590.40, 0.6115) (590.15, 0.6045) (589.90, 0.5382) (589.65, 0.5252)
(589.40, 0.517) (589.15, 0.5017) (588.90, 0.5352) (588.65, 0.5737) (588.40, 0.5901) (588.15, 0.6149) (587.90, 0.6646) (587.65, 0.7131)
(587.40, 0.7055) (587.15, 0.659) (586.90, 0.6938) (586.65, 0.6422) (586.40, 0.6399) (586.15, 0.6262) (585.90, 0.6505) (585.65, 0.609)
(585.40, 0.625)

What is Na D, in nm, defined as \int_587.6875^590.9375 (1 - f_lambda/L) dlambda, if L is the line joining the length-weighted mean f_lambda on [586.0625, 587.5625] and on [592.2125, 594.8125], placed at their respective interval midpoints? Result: 0.346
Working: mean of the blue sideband 0.663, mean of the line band 0.59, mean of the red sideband 0.655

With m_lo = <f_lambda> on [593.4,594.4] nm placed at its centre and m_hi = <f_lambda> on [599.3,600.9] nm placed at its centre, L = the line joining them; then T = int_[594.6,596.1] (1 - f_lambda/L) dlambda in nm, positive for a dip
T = 0.031 nm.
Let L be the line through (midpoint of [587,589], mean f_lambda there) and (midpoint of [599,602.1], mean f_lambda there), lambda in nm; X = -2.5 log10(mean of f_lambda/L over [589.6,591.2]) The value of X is 0.03 mag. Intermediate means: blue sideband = 0.634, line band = 0.619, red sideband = 0.643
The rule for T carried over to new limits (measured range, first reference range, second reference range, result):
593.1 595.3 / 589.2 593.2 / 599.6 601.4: -0.11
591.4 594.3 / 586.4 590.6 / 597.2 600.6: -0.09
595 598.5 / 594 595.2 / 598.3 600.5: 0.02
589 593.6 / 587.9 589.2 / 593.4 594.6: 0.06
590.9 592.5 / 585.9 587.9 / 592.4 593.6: 0.03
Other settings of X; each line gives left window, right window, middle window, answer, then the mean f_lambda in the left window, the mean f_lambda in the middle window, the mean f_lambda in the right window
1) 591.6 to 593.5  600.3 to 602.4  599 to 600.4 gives -0.037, 0.637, 0.657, 0.635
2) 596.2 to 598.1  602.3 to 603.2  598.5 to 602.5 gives 0.008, 0.662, 0.643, 0.639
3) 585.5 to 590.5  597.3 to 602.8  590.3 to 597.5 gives -0.050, 0.611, 0.654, 0.64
